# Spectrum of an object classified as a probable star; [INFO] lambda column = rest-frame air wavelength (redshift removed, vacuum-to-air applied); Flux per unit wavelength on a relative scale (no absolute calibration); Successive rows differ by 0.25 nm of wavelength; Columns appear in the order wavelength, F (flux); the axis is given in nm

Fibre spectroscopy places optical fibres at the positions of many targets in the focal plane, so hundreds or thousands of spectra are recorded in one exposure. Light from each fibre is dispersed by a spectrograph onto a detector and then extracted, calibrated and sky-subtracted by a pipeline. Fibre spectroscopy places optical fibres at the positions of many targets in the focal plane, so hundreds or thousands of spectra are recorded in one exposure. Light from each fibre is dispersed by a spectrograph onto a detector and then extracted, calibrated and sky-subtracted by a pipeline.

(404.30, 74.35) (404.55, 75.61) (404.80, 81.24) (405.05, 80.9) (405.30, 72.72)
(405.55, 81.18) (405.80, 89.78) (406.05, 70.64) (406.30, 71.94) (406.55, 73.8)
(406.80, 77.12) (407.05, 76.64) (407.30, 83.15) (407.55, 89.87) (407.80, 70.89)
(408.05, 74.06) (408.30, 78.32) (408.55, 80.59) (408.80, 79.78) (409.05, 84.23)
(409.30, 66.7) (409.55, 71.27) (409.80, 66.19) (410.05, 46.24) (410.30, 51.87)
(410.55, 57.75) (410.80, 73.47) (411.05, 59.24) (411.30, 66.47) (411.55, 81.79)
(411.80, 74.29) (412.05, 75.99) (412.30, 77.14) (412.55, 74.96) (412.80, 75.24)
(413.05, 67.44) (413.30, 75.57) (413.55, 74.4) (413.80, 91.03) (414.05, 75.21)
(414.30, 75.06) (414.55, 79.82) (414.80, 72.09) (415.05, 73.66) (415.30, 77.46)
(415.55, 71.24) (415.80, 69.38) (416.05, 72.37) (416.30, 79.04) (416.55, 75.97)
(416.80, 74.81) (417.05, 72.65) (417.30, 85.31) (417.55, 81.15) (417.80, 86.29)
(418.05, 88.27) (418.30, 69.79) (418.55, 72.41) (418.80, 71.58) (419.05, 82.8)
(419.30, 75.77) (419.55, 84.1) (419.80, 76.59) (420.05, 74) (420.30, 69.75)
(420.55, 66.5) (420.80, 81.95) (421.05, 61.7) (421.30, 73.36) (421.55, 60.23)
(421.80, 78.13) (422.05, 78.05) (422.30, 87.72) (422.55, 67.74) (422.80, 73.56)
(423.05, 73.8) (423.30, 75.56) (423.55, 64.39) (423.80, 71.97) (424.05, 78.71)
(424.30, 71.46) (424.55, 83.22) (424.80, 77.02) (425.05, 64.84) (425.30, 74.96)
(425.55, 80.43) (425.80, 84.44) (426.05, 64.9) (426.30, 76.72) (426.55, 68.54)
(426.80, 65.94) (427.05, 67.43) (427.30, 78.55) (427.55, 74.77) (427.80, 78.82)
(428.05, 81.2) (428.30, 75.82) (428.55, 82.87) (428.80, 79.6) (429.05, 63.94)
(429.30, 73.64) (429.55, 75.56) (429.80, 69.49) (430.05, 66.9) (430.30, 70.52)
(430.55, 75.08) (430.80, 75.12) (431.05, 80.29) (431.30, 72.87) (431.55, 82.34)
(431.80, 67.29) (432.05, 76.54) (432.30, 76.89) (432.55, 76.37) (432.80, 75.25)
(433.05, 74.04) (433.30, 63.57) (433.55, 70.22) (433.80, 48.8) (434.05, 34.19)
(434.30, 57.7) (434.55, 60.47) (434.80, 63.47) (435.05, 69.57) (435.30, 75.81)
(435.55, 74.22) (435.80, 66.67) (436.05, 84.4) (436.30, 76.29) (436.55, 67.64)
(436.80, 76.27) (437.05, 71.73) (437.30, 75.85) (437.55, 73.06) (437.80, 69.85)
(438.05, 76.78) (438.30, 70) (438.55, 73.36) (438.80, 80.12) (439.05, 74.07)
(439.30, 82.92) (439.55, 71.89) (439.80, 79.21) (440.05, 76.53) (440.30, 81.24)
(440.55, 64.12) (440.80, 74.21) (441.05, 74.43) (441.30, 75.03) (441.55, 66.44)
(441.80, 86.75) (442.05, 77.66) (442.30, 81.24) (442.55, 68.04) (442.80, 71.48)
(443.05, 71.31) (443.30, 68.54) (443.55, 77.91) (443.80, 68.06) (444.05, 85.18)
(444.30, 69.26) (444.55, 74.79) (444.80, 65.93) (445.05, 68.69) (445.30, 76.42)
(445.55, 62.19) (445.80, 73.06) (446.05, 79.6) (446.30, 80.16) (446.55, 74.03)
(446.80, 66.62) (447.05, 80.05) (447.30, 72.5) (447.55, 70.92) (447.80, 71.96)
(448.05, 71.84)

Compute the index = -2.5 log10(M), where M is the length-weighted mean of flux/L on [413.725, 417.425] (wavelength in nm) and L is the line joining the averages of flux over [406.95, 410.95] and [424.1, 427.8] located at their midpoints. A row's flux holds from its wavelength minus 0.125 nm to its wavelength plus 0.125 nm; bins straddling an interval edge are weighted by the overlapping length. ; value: -0.05 mag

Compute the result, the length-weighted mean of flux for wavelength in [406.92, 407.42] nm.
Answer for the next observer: 79.8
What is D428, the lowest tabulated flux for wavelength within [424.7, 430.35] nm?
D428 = 63.94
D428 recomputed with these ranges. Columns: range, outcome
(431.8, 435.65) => 34.19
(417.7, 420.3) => 69.75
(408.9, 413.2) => 46.24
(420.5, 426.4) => 60.23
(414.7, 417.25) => 69.38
